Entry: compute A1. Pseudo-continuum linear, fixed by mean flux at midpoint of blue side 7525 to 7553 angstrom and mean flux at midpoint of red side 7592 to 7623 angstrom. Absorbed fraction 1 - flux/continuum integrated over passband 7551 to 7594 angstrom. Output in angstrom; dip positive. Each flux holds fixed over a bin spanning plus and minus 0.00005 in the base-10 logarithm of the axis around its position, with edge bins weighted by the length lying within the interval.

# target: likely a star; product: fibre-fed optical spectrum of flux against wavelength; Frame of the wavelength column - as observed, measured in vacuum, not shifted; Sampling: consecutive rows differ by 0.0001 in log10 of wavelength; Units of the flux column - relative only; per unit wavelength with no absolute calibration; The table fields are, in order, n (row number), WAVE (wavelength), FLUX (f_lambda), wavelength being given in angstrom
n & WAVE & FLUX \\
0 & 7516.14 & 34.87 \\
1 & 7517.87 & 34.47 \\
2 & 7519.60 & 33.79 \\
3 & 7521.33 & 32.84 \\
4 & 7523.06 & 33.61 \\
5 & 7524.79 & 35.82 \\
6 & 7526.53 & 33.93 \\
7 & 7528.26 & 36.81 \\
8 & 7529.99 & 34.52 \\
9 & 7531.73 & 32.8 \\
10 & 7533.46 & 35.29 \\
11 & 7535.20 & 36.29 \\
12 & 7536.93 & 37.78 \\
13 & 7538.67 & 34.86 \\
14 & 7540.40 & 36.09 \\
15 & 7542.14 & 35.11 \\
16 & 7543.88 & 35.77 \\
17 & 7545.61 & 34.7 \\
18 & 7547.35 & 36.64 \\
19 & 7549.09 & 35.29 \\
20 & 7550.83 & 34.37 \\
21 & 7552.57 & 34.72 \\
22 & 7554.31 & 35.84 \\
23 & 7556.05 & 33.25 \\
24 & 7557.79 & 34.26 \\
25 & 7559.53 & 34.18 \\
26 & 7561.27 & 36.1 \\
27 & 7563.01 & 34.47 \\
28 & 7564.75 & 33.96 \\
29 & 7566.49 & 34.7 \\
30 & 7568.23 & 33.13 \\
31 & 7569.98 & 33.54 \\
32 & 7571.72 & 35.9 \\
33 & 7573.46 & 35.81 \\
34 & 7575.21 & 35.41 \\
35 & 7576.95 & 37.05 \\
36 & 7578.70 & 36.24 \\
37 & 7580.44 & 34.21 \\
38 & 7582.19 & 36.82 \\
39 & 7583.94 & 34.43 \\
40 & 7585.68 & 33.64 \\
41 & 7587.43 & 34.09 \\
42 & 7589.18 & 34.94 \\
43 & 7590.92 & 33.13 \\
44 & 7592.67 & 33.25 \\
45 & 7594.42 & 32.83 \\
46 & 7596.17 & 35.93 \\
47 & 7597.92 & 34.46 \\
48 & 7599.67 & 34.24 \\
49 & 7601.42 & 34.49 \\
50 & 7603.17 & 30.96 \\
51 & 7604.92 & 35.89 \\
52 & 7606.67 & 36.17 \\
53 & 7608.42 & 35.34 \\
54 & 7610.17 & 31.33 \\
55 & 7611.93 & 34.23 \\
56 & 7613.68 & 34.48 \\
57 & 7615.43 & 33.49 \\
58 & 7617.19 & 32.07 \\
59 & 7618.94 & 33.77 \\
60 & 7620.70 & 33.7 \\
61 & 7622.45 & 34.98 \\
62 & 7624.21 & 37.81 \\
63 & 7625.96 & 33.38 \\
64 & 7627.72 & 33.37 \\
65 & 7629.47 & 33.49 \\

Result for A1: 0.0 angstrom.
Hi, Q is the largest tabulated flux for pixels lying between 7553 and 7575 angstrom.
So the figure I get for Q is 36.1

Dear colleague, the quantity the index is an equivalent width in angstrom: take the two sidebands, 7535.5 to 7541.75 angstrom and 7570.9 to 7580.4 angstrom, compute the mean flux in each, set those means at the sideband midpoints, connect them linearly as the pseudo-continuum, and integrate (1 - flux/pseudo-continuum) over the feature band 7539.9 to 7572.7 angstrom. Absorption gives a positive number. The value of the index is 1.1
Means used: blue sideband 36.2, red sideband 35.9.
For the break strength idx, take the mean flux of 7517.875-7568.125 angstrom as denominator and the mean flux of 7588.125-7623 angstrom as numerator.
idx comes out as 0.97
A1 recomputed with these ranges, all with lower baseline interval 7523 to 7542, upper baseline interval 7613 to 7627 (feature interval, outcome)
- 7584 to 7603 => 0.3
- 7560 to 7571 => 0.2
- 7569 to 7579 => -0.2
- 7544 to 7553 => 0.0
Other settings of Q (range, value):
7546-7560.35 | 36.64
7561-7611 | 37.05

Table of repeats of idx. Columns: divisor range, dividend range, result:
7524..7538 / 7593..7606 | 0.96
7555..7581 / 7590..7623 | 0.97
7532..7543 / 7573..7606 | 0.97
